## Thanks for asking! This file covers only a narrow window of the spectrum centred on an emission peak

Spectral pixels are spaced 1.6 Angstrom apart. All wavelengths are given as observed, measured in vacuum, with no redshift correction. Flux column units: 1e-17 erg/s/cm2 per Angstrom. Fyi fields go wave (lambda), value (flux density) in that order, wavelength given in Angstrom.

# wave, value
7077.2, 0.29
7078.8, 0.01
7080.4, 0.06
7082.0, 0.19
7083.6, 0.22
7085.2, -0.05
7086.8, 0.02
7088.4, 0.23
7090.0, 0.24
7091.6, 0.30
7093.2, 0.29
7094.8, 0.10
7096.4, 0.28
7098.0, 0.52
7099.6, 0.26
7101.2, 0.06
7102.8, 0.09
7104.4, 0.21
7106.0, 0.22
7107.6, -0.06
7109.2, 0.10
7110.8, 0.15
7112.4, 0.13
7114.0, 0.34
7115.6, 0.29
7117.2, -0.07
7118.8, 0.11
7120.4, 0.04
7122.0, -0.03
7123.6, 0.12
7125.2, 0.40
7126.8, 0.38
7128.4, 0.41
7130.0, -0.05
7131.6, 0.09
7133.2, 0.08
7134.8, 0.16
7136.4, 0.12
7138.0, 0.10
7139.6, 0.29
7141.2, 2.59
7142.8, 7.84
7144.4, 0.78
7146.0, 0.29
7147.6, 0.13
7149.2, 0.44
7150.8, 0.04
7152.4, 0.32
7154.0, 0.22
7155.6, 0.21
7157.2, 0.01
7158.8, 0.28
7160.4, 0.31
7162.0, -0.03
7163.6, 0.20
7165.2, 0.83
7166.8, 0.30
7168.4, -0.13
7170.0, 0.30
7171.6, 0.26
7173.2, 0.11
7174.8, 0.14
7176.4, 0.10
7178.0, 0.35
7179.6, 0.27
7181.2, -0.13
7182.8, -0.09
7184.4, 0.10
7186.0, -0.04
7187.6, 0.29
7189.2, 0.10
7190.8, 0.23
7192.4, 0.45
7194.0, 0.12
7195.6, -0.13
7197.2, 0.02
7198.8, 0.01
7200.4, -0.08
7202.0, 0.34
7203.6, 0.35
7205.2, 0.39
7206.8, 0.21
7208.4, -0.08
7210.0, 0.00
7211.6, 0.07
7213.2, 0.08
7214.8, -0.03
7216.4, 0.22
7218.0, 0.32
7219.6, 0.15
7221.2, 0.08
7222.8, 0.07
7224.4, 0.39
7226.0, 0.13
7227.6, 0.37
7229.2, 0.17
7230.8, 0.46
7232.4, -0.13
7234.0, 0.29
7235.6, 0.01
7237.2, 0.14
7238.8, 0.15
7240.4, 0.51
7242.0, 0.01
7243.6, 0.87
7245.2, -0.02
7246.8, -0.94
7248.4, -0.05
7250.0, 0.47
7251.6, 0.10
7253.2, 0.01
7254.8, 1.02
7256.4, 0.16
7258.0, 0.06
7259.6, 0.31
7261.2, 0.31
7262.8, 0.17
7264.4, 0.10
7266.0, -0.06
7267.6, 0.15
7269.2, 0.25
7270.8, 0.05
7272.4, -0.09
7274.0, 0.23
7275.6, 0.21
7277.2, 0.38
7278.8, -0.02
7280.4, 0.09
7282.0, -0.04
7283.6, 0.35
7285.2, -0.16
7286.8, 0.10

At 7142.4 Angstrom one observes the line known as Halpha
